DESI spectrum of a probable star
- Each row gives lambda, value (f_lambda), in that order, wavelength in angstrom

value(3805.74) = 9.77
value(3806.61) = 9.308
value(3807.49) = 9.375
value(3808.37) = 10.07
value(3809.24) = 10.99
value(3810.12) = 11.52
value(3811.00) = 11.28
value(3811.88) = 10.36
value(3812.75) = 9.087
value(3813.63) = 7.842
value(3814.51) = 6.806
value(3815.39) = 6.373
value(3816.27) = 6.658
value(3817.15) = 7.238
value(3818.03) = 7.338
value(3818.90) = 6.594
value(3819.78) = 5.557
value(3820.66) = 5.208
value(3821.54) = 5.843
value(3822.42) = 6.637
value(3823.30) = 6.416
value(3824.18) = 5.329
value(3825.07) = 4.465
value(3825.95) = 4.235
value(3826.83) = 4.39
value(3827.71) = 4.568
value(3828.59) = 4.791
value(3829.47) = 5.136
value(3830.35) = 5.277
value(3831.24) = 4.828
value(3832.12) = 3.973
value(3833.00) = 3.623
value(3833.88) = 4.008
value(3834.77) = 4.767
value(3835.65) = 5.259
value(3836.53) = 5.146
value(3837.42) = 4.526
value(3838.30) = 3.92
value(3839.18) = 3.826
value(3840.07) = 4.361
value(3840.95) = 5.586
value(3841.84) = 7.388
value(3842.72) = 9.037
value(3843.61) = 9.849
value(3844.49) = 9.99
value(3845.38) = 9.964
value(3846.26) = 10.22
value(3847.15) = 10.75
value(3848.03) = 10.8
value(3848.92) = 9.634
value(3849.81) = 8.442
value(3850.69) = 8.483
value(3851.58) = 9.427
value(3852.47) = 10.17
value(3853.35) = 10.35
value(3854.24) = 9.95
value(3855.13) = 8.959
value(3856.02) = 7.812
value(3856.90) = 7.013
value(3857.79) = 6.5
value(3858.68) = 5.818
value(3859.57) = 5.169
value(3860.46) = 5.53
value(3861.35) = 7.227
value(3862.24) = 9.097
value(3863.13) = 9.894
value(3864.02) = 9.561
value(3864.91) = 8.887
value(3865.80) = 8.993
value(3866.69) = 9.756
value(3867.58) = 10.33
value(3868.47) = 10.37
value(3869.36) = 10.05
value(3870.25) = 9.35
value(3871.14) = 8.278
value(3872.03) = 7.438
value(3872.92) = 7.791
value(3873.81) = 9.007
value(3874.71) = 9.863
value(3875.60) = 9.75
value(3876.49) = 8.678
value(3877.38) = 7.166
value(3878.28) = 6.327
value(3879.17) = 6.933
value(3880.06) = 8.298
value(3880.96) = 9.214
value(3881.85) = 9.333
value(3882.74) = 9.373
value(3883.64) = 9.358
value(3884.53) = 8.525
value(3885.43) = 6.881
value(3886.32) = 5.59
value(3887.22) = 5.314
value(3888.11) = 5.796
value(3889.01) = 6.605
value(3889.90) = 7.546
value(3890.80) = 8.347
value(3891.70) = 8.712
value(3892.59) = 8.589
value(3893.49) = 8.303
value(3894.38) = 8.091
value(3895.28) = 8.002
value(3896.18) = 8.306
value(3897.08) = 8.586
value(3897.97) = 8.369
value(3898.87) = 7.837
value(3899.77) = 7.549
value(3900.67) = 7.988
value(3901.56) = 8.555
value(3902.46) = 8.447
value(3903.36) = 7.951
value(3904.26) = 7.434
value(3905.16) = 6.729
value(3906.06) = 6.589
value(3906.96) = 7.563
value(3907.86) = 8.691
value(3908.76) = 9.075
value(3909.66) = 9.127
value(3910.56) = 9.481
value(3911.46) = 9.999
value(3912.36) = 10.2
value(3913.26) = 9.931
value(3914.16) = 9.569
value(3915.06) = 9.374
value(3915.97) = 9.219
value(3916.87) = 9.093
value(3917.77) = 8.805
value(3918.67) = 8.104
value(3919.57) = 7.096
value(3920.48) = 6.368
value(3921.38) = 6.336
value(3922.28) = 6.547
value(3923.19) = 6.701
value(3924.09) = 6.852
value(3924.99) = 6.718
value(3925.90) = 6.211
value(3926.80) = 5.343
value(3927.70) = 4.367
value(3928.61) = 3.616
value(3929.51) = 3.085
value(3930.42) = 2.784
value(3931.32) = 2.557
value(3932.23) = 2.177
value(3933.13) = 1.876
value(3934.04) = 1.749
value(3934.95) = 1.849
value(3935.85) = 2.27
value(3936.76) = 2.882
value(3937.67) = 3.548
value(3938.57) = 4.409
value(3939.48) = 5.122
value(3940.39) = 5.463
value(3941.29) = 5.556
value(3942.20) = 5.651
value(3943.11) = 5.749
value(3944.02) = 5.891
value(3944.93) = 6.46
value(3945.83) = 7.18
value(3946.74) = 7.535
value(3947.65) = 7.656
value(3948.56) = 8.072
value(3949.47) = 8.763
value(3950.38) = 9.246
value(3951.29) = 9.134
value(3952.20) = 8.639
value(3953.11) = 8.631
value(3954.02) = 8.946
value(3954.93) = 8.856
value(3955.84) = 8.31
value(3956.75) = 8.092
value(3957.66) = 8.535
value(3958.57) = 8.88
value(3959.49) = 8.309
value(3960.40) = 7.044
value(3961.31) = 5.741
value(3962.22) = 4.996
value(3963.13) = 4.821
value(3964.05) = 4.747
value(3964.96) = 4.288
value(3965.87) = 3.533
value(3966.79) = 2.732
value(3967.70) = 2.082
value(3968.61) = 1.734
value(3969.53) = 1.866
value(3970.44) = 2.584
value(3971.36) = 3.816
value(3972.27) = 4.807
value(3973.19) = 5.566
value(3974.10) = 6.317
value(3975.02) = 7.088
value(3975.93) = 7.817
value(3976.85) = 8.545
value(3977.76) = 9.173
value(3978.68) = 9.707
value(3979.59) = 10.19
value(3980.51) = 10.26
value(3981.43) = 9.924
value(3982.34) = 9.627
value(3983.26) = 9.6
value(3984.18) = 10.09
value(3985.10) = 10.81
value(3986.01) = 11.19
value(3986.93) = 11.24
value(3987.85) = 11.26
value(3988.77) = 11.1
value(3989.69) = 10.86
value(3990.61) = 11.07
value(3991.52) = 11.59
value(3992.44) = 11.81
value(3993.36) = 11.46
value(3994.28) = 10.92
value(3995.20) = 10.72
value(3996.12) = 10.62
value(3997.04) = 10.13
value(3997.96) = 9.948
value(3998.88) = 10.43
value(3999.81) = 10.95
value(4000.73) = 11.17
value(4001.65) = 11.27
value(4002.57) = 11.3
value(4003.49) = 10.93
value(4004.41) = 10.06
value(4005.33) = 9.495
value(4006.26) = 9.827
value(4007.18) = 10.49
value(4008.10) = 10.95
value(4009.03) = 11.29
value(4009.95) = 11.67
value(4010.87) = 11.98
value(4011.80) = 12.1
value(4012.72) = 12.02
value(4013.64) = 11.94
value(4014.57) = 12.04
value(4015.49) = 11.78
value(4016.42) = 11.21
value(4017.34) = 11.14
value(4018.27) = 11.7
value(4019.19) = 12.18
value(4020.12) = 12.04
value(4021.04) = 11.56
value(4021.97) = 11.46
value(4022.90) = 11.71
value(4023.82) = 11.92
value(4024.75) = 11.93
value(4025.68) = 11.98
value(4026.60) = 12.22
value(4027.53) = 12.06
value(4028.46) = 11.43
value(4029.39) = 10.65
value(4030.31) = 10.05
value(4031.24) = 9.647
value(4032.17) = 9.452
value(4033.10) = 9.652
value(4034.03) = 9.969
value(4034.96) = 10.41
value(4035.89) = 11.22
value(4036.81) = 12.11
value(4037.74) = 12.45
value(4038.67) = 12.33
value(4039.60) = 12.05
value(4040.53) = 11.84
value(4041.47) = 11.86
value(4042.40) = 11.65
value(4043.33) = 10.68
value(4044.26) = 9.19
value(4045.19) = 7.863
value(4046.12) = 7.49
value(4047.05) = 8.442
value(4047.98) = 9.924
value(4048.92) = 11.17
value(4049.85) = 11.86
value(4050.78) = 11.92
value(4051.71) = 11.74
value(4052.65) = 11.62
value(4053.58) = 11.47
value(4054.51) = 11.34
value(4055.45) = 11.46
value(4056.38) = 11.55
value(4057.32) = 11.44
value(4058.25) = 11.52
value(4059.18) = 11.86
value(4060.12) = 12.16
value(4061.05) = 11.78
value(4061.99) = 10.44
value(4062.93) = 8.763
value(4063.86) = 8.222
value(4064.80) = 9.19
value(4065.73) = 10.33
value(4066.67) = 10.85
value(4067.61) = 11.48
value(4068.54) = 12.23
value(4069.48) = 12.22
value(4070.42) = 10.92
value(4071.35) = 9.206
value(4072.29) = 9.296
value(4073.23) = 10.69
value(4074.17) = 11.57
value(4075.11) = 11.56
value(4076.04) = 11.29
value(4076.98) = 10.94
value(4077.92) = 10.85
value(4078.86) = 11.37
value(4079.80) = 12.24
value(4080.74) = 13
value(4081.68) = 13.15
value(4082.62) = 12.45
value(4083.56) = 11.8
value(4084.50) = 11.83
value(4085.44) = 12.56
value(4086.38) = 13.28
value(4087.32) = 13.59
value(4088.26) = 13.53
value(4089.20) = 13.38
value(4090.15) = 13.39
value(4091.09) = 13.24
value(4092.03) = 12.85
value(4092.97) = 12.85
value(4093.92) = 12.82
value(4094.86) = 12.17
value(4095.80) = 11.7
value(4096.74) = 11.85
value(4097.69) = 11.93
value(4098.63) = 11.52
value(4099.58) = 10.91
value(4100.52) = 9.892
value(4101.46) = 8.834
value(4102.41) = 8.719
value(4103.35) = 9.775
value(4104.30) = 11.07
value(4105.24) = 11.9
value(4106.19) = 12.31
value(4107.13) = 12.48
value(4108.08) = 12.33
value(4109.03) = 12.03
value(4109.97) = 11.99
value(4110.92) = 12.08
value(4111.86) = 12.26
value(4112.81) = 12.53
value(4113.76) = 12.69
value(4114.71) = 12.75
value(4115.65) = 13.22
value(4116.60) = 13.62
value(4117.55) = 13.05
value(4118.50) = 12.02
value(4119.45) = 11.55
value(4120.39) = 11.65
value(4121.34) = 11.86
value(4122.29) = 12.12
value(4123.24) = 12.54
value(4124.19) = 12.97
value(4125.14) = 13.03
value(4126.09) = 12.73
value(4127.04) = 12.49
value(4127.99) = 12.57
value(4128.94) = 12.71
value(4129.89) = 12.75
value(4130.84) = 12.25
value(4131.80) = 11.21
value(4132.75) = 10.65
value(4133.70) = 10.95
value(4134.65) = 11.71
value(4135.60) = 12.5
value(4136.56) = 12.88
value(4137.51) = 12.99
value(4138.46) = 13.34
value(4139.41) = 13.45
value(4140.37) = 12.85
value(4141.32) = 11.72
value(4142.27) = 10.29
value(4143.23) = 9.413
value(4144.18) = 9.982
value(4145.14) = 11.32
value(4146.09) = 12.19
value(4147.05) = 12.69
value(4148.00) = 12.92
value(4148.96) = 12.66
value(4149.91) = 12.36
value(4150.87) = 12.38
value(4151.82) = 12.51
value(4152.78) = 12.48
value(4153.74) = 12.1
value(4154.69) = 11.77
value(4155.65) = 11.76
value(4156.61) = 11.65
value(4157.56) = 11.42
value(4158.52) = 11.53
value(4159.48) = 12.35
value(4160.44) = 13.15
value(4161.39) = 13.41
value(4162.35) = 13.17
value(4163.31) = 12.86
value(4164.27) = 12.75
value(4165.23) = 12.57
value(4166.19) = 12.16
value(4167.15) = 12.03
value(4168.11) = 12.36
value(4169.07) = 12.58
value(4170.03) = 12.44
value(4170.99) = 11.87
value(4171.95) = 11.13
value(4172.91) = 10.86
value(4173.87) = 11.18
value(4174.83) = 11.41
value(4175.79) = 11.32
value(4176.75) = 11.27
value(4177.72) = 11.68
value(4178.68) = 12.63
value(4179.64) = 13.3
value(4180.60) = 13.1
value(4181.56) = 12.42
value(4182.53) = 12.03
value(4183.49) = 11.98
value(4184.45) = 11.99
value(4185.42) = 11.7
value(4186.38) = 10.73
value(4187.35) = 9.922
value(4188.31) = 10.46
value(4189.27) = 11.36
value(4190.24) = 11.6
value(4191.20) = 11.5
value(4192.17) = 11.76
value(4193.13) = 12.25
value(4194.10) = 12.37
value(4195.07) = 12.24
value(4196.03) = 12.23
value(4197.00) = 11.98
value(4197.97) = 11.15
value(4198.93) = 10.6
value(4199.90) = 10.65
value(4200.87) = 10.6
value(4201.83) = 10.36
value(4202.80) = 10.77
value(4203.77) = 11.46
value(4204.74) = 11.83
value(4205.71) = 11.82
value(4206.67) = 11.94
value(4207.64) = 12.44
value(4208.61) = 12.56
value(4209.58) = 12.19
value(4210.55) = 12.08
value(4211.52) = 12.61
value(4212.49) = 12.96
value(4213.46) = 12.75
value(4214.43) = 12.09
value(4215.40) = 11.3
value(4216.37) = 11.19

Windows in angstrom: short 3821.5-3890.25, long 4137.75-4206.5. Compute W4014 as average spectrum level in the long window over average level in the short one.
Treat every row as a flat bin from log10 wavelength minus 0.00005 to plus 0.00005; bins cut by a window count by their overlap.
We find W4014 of 1.60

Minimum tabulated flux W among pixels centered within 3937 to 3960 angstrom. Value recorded 3.548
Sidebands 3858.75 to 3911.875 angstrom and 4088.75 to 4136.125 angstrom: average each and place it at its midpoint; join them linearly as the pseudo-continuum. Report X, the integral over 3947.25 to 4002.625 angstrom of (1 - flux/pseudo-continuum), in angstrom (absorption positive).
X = 8.2 angstrom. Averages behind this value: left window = 8.21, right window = 12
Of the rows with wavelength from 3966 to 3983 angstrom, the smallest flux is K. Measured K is 1.734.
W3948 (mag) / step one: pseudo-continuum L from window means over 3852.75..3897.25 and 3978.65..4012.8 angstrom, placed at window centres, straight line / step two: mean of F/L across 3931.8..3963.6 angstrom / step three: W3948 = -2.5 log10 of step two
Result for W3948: 0.49 mag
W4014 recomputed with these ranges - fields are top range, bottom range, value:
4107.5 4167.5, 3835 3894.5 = 1.51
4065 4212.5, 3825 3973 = 1.71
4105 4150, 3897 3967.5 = 1.83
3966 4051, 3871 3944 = 1.44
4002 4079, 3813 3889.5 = 1.50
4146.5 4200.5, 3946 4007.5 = 1.42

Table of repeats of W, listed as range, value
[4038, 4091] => 7.49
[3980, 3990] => 9.6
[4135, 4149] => 9.413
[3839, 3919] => 3.826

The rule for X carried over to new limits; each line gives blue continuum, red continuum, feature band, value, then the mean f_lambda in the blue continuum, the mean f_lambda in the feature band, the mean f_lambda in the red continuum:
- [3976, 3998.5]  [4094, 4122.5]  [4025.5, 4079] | 1.4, 10.4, 10.9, 11.8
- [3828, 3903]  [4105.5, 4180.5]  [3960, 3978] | 8.6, 7.77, 4.91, 12.2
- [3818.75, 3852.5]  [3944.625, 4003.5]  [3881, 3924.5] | -4.3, 6.43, 8.07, 8.31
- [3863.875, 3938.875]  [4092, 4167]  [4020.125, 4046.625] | -2.4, 7.35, 11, 12.1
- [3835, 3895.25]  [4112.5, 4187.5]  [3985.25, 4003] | -1.9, 8.09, 11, 12.1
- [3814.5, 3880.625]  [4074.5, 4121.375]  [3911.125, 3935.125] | 6.9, 7.31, 6.19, 12.1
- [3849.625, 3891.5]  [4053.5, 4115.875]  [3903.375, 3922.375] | 1.2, 8.27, 8.37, 11.6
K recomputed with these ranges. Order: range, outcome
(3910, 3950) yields 1.749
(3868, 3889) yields 5.314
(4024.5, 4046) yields 7.863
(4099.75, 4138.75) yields 8.719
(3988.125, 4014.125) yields 9.495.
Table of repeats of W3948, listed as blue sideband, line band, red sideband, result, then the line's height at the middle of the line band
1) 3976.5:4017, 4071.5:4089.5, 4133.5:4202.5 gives -0.06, 11.3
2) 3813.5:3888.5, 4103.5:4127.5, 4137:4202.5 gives -0.11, 11.1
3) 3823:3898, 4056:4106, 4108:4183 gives -0.03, 11.1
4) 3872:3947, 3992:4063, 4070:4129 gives -0.11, 10.1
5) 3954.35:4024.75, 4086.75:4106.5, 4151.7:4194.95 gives -0.10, 10.8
